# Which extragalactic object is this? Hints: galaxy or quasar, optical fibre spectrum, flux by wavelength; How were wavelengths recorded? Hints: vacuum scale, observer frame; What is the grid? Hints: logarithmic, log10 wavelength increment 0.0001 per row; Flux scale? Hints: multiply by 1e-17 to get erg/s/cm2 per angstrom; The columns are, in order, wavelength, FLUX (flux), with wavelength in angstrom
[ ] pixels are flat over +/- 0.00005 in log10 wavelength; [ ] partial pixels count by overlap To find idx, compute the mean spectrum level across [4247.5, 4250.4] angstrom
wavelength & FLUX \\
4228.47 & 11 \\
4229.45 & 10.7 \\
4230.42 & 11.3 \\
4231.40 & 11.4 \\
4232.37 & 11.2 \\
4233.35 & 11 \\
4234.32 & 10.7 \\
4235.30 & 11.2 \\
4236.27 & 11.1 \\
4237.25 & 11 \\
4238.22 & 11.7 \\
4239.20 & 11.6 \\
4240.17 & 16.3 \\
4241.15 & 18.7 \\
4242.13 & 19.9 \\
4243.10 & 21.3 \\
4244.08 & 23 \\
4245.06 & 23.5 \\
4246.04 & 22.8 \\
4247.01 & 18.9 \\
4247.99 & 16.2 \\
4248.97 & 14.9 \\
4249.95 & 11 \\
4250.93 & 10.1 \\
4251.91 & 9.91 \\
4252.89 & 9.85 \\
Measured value 14.1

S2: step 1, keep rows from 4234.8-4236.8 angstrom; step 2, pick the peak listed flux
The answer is 11.2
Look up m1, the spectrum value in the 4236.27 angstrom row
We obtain 11.1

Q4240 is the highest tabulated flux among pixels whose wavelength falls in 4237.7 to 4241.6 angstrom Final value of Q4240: 18.7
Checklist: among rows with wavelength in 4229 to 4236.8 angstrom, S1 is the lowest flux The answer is 10.7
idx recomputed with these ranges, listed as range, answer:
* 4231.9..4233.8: 11.1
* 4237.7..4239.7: 11.7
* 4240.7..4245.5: 21.3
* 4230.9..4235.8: 11.1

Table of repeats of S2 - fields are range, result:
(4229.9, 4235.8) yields 11.4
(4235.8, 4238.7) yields 11.7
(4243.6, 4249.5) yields 23.5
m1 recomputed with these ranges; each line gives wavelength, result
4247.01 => 18.9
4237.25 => 11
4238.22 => 11.7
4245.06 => 23.5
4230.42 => 11.3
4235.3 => 11.2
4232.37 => 11.2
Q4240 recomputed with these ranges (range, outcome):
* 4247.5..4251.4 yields 16.2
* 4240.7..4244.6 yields 23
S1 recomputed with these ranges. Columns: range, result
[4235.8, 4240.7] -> 11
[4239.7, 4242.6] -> 16.3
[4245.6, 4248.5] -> 16.2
